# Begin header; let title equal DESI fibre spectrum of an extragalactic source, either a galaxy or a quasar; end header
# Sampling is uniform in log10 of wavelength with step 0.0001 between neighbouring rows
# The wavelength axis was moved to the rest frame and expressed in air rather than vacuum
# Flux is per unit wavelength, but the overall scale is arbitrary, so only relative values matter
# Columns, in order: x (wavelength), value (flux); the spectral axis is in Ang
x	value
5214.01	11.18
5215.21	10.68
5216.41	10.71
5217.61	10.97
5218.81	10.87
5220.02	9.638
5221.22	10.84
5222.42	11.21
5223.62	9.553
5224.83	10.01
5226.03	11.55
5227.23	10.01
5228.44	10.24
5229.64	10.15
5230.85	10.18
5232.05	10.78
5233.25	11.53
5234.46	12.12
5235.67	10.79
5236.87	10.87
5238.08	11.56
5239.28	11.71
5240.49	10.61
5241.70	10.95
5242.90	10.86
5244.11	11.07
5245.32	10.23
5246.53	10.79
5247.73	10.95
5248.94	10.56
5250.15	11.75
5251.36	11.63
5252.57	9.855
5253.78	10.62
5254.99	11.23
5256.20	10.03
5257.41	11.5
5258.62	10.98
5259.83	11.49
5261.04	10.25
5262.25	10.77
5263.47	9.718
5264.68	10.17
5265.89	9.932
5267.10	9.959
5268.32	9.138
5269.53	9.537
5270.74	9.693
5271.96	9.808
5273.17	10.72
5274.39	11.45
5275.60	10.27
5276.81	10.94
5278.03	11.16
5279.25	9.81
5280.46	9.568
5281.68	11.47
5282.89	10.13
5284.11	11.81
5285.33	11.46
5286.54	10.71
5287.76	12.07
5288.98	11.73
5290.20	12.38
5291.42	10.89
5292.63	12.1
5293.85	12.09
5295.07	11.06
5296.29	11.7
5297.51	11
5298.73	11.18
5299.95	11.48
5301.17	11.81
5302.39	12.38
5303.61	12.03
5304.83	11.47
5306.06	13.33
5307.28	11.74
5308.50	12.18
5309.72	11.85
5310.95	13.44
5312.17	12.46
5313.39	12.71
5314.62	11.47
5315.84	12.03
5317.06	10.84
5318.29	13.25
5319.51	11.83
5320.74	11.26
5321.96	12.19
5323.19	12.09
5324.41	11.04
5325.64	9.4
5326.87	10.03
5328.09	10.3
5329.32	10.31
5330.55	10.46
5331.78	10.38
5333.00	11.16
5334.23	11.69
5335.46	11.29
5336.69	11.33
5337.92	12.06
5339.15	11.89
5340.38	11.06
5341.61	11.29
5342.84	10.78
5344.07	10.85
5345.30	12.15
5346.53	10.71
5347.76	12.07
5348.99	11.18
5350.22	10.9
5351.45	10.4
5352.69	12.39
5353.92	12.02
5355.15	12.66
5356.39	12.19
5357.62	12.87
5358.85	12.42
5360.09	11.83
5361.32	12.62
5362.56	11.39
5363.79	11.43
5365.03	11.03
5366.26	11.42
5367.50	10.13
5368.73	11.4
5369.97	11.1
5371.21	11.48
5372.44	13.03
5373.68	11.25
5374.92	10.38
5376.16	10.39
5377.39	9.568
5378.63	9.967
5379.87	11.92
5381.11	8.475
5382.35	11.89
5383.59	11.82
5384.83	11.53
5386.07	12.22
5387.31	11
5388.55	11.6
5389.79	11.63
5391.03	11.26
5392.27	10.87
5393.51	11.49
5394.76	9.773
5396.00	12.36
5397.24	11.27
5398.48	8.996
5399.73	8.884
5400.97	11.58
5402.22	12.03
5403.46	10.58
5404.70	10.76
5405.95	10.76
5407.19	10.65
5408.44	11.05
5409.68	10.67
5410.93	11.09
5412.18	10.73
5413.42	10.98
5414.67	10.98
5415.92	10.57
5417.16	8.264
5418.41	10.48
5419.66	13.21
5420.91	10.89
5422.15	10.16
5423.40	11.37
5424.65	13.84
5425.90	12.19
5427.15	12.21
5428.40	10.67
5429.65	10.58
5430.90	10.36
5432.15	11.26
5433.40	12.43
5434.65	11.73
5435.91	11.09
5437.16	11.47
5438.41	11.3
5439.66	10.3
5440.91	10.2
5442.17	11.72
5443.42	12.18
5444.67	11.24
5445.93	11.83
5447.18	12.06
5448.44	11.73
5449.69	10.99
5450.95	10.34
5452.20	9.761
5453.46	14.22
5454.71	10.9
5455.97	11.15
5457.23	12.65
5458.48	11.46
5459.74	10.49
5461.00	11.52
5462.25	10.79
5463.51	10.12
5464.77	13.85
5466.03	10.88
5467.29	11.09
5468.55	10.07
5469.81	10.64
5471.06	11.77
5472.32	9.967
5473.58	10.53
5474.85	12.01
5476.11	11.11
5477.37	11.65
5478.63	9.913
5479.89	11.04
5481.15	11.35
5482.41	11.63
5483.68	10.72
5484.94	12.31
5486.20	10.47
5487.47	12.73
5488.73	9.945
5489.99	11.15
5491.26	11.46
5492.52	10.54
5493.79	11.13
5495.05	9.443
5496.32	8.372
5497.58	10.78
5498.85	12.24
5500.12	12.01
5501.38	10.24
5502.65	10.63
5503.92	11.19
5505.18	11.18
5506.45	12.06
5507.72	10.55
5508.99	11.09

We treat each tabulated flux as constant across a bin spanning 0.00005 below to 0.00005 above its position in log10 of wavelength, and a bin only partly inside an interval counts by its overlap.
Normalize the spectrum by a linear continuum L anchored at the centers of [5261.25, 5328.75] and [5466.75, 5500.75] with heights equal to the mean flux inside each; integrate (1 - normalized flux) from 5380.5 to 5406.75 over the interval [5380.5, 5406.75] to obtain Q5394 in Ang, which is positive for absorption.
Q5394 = 0.23 Ang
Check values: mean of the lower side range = 11.2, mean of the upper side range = 11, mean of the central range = 11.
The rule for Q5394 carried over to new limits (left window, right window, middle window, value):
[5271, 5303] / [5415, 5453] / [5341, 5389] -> -0.73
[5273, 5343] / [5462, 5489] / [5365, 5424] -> 1.78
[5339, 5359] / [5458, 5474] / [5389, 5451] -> 0.78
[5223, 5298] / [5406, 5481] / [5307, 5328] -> -1.53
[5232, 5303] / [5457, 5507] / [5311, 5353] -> -1.45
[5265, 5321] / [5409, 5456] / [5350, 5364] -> -0.84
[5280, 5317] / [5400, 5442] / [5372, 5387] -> 0.39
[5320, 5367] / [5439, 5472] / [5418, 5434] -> -0.29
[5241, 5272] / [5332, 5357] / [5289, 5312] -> -1.87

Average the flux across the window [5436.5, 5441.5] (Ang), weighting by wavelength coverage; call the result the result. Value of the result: 10.8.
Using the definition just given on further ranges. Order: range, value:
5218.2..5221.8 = 10.4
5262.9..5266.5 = 9.96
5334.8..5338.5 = 11.5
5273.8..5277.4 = 10.9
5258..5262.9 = 10.9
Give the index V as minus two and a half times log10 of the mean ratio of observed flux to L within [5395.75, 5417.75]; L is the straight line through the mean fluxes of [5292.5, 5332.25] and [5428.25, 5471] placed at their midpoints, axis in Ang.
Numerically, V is 0.07 mag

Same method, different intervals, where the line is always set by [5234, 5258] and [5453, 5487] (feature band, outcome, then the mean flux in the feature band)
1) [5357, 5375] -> -0.05 mag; 11.6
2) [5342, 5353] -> -0.01 mag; 11.2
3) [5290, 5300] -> -0.05 mag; 11.5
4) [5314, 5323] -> -0.07 mag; 11.8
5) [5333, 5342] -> -0.04 mag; 11.5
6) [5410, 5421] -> 0.04 mag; 10.8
